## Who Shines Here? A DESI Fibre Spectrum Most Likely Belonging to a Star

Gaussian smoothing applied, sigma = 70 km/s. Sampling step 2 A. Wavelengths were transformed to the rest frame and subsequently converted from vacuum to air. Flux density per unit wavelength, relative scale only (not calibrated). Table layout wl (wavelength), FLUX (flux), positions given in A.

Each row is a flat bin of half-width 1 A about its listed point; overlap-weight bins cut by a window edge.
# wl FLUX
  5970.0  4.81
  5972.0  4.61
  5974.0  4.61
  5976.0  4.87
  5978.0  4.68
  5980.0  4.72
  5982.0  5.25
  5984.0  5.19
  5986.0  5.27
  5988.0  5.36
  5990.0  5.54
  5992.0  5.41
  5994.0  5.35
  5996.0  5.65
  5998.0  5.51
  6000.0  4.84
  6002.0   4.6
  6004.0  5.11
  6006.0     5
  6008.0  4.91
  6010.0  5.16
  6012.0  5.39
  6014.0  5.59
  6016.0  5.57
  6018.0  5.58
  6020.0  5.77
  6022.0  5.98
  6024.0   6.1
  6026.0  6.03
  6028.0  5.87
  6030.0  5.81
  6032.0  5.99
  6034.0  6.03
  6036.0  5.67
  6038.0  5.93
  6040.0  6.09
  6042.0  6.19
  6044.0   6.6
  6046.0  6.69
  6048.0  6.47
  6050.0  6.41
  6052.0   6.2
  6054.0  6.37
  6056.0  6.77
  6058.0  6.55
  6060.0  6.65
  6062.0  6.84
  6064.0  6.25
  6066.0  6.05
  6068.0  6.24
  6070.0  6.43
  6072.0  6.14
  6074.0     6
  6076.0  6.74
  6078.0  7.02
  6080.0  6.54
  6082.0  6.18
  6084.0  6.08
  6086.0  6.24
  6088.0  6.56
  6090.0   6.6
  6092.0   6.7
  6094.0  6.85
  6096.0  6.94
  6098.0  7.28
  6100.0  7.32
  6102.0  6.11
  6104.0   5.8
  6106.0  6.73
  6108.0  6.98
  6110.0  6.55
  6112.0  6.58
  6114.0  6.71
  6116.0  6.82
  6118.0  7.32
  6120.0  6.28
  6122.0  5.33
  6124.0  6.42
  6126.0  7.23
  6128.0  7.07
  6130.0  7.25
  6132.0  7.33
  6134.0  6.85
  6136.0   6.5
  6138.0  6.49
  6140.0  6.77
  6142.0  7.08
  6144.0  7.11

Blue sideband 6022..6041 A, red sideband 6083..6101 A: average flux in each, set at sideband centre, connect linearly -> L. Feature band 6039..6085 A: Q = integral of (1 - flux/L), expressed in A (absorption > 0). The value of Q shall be -0.55 A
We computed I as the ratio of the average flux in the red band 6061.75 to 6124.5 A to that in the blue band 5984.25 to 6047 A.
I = 1.2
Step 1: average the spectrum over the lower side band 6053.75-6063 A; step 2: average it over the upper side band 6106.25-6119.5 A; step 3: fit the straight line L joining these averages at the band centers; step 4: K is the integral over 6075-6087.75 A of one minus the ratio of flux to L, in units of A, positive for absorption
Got 0.5 A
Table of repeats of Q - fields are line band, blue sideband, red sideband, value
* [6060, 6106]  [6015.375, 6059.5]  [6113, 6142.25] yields -0.41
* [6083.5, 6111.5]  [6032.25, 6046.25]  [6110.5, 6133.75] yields -0.26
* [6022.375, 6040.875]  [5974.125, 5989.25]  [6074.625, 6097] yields -0.56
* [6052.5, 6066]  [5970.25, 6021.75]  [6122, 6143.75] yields -1.30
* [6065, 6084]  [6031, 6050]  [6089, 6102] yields 0.76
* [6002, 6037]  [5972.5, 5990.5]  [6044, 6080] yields 0.74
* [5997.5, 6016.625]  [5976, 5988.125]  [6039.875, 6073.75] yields 1.21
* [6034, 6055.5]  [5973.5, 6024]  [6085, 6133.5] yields -1.46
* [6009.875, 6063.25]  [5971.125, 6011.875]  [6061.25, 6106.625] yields -2.93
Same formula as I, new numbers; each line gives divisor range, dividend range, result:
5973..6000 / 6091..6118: 1.30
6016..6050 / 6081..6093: 1.06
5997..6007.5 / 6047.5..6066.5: 1.29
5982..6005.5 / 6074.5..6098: 1.26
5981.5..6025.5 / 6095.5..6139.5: 1.25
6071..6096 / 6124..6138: 1.07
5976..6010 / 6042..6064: 1.27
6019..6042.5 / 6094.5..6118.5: 1.13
